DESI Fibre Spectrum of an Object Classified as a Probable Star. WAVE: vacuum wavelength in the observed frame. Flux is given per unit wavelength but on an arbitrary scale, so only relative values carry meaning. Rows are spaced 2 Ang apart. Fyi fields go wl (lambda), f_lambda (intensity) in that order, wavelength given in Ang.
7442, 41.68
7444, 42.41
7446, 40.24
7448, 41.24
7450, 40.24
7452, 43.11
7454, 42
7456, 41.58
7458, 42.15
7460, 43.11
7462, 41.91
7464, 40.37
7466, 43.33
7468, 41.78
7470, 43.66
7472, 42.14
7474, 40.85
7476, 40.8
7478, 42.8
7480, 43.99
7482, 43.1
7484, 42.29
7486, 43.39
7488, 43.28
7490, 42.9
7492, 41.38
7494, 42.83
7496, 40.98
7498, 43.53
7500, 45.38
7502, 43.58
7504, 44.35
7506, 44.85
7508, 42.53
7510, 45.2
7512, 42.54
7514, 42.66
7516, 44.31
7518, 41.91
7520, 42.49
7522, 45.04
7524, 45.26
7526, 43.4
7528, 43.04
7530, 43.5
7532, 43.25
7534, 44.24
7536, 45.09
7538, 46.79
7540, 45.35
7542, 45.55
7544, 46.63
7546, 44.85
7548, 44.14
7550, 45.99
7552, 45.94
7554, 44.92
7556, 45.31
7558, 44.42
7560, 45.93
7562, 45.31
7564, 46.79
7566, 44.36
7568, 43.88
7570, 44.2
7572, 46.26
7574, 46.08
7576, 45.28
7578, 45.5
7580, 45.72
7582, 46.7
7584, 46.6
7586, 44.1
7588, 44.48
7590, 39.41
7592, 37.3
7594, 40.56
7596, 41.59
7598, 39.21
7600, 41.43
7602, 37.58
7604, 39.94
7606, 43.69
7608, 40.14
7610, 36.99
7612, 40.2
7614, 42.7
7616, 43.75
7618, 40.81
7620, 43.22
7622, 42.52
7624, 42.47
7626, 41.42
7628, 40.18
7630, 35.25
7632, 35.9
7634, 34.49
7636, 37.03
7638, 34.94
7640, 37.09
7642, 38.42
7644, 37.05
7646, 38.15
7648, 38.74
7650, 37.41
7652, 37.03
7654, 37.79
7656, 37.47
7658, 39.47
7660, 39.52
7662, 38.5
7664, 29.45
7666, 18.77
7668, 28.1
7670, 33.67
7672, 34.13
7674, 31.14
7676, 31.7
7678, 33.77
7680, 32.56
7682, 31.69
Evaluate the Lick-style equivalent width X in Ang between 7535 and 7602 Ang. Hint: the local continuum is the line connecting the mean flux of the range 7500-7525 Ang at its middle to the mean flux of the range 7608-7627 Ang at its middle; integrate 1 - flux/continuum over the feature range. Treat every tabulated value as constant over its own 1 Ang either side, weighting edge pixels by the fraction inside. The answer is -2.7 Ang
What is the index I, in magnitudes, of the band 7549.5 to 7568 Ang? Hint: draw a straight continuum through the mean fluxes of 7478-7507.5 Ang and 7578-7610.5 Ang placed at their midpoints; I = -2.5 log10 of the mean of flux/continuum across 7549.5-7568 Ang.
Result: -0.08 mag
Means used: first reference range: 43.2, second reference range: 41.8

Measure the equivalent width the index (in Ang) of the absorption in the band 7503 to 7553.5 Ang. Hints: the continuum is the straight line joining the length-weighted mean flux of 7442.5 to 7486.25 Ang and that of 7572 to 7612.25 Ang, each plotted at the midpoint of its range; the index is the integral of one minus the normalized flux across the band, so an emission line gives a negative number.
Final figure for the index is -2.6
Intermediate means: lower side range 42.1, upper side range 42.3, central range 44.4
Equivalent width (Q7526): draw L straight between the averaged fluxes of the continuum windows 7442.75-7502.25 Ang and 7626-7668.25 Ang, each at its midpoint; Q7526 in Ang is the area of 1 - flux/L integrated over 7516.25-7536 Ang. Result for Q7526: -1.6 Ang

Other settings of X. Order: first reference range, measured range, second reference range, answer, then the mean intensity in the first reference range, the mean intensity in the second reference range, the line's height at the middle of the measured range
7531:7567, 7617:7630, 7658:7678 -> -1.47 Ang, 45.3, 32.2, 37.1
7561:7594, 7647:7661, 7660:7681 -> -1.81 Ang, 44.4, 31.6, 33.8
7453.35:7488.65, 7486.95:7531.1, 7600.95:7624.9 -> -1.44 Ang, 42.4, 41.2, 42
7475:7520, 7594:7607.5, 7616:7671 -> -0.62 Ang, 43.1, 37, 38.8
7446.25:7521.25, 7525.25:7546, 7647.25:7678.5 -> -2.34 Ang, 42.6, 34.1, 40.2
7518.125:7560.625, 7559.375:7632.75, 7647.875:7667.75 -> -4.17 Ang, 44.7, 35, 40.1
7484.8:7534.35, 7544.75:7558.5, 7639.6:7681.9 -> -1.39 Ang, 43.4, 34.7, 41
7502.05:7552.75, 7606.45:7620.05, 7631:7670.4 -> -1.04 Ang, 44.3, 35.5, 38.2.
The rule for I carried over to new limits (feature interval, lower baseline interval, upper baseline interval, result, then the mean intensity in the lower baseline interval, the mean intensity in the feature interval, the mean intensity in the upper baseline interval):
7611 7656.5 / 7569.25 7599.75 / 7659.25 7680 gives -0.06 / 43.5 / 38.9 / 31.8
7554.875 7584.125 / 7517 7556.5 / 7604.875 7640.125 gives -0.07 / 44.6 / 45.5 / 39.7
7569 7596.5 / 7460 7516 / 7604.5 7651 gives -0.09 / 42.9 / 43.9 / 39.2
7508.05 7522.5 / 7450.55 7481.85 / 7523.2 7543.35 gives 0.02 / 42.2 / 43.3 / 44.6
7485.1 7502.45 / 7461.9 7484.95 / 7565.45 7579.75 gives 0.00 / 42.3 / 43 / 45.1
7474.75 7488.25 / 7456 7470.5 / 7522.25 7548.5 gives 0.00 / 42.2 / 42.7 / 44.7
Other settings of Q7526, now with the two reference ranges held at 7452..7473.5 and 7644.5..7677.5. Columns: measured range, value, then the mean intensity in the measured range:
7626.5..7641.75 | -0.50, 36.7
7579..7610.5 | -3.90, 41.7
